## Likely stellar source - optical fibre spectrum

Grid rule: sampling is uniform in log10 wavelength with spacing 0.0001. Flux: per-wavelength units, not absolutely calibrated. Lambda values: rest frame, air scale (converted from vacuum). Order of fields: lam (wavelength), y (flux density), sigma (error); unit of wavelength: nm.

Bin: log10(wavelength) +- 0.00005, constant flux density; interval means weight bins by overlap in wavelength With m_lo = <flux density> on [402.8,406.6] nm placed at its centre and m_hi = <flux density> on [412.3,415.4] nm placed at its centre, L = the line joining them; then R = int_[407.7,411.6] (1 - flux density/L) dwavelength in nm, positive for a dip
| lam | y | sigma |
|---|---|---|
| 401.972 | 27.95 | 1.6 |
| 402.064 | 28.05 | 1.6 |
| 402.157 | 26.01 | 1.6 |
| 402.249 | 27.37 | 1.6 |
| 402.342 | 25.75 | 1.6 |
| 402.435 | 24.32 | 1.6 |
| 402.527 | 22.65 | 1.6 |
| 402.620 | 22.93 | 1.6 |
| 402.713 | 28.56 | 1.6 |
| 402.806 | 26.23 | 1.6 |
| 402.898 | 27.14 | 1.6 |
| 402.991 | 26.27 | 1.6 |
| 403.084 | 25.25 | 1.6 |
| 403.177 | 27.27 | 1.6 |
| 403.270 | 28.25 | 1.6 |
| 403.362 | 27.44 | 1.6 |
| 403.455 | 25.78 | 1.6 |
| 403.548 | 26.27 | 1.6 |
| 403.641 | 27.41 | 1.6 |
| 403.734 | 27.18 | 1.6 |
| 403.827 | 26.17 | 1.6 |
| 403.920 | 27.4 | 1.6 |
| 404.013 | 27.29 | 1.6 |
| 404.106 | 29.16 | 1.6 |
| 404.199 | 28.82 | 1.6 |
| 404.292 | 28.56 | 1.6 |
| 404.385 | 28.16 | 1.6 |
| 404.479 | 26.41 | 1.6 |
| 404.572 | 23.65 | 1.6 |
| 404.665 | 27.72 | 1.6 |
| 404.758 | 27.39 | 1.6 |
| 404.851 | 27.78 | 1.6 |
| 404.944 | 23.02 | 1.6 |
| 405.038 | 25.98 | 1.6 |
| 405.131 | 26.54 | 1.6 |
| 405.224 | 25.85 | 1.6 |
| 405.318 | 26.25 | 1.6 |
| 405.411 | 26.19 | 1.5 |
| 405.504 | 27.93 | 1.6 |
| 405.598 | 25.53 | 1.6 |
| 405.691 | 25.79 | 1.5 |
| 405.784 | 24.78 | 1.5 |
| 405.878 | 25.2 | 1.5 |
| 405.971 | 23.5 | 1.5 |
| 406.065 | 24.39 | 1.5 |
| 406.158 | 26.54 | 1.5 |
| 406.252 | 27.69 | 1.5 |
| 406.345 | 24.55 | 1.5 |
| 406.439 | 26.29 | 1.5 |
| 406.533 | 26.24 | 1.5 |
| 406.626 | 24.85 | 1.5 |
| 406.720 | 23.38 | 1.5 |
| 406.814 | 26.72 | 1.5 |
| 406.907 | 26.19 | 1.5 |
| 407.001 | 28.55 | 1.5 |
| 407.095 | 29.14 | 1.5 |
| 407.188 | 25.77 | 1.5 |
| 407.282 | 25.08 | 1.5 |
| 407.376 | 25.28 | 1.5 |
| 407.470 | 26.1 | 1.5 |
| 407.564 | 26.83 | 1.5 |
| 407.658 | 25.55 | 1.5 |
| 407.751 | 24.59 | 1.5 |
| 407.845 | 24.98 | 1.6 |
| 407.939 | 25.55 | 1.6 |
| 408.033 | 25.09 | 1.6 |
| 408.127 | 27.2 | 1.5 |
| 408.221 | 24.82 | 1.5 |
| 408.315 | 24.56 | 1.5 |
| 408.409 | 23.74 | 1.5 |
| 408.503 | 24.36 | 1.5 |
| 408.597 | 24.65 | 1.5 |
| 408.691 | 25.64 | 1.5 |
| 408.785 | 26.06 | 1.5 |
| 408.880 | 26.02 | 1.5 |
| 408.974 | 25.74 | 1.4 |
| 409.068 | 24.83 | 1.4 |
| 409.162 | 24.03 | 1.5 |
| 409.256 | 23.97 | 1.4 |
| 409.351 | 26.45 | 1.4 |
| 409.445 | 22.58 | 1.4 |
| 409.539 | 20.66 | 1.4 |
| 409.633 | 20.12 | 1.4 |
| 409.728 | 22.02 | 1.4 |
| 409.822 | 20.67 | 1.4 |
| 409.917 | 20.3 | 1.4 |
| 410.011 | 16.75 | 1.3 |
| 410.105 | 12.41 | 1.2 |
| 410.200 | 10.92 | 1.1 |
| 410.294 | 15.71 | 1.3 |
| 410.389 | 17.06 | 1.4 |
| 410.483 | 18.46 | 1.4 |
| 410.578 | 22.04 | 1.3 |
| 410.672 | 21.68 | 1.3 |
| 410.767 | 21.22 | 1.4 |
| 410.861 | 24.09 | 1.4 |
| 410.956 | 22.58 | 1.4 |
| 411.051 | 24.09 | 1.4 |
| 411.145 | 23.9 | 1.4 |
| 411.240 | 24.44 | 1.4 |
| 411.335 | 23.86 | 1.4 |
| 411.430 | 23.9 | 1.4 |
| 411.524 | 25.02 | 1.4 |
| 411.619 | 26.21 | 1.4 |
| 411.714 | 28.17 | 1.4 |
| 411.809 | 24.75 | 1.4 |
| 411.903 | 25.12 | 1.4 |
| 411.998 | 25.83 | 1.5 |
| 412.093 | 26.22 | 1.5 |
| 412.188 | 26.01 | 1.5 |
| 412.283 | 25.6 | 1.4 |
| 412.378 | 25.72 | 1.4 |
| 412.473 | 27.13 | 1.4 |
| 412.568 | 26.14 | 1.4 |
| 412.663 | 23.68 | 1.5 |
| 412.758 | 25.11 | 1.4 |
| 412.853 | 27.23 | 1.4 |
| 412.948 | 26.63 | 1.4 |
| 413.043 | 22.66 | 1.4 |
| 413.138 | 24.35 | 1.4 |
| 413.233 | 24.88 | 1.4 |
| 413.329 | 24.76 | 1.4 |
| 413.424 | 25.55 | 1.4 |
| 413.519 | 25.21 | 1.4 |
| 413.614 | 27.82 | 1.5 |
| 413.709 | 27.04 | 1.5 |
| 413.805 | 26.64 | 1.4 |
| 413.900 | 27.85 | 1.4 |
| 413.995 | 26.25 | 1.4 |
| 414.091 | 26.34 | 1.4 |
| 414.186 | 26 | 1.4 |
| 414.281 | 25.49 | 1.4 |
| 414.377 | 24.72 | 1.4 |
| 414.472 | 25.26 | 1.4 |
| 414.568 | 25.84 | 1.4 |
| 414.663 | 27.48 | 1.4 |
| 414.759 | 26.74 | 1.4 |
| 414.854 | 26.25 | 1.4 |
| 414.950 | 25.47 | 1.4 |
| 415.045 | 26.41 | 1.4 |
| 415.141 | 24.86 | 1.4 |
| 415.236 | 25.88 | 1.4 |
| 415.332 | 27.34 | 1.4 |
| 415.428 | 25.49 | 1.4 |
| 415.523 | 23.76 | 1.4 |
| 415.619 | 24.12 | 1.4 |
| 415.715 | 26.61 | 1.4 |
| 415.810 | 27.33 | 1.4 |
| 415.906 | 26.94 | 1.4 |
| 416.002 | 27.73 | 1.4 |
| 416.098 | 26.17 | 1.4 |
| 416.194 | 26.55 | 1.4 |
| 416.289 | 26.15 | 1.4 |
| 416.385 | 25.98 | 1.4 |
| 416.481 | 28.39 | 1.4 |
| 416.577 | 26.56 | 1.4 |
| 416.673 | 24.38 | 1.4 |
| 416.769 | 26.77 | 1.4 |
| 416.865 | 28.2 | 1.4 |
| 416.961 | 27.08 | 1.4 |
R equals 0.53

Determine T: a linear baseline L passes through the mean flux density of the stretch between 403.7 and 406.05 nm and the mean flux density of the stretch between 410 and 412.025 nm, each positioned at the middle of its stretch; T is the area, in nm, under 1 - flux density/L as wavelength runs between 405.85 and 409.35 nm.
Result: -0.17 nm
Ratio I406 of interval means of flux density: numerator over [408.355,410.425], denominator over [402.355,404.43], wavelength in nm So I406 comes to 0.8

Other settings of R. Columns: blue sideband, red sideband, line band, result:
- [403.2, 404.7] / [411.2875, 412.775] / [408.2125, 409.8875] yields 0.146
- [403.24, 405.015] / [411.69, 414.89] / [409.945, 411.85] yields 0.351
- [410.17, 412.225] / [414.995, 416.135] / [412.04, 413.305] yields -0.081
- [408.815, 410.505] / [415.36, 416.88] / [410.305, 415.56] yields -0.345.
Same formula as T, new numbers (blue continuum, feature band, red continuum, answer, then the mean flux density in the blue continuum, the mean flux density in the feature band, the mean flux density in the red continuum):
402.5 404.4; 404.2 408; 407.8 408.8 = -0.02 nm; 26.9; 26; 25.1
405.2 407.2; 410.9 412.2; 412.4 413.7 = 0.03 nm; 26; 25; 25.5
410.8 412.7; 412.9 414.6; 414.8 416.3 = -0.01 nm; 25.1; 25.7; 26.1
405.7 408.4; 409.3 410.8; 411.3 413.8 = 0.37 nm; 25.7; 19.3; 25.6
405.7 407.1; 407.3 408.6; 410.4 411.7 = -0.02 nm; 25.8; 25.3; 23.2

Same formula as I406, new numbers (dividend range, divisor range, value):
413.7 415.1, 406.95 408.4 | 1.01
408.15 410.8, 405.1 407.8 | 0.84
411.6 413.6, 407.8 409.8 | 1.05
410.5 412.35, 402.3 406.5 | 0.93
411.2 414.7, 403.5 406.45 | 0.97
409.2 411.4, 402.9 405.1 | 0.77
